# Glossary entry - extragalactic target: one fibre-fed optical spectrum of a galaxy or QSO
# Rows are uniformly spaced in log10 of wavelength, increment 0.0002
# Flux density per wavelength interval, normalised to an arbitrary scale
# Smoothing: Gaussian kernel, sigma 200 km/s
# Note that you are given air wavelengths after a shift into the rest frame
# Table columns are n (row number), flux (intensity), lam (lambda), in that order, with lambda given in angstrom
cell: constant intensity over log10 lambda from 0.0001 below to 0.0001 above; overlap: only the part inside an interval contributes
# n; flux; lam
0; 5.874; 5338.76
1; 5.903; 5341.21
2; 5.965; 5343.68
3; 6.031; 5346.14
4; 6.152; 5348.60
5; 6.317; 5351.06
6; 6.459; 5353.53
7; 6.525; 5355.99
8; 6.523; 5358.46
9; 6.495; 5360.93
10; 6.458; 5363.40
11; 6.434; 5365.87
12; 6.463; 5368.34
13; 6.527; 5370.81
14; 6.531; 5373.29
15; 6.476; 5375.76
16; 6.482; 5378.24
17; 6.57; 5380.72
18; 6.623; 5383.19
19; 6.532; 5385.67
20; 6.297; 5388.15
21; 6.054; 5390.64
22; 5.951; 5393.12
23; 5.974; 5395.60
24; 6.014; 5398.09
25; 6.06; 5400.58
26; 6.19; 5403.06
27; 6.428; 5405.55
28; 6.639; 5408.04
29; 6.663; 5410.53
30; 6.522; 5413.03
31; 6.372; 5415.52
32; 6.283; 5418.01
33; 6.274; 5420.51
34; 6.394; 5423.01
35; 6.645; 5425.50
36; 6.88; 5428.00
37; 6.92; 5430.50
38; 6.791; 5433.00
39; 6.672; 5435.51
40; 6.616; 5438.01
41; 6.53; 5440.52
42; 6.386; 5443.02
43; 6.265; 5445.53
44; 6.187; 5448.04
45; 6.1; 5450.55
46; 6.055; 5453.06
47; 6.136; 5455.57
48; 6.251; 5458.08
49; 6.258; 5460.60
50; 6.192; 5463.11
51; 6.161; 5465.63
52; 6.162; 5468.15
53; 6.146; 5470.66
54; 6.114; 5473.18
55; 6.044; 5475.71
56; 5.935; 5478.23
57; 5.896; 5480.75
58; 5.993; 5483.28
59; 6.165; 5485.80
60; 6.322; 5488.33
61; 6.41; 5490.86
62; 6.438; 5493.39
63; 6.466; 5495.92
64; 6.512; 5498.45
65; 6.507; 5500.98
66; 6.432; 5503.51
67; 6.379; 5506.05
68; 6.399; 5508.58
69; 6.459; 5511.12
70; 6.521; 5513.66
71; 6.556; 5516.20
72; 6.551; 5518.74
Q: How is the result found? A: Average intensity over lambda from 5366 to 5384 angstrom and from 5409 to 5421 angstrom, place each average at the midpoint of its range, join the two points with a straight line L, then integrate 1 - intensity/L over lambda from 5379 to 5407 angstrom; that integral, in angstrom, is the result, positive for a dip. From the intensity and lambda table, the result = 0.99 angstrom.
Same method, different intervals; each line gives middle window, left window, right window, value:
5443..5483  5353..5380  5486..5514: 1.9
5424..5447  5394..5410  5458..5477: -1.6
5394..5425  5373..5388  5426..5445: 1.3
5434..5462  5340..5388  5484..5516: 0.4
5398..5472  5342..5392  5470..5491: -2.0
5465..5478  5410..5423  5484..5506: 0.6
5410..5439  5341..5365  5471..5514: -1.3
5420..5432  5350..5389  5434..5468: -0.6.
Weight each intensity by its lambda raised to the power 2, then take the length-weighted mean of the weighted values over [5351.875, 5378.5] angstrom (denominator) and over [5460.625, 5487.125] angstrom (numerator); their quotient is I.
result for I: 0.98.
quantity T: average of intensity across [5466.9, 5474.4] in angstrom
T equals 6.15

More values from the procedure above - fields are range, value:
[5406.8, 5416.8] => 6.55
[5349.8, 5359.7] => 6.45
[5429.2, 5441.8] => 6.7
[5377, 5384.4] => 6.56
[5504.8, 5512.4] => 6.41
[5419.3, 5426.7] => 6.44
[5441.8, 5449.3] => 6.27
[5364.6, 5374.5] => 6.49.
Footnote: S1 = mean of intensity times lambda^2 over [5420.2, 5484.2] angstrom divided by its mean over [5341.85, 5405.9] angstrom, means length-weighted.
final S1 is 1.03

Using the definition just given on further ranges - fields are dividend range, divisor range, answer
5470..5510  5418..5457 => 0.99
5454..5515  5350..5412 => 1.02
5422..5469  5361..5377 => 1.02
